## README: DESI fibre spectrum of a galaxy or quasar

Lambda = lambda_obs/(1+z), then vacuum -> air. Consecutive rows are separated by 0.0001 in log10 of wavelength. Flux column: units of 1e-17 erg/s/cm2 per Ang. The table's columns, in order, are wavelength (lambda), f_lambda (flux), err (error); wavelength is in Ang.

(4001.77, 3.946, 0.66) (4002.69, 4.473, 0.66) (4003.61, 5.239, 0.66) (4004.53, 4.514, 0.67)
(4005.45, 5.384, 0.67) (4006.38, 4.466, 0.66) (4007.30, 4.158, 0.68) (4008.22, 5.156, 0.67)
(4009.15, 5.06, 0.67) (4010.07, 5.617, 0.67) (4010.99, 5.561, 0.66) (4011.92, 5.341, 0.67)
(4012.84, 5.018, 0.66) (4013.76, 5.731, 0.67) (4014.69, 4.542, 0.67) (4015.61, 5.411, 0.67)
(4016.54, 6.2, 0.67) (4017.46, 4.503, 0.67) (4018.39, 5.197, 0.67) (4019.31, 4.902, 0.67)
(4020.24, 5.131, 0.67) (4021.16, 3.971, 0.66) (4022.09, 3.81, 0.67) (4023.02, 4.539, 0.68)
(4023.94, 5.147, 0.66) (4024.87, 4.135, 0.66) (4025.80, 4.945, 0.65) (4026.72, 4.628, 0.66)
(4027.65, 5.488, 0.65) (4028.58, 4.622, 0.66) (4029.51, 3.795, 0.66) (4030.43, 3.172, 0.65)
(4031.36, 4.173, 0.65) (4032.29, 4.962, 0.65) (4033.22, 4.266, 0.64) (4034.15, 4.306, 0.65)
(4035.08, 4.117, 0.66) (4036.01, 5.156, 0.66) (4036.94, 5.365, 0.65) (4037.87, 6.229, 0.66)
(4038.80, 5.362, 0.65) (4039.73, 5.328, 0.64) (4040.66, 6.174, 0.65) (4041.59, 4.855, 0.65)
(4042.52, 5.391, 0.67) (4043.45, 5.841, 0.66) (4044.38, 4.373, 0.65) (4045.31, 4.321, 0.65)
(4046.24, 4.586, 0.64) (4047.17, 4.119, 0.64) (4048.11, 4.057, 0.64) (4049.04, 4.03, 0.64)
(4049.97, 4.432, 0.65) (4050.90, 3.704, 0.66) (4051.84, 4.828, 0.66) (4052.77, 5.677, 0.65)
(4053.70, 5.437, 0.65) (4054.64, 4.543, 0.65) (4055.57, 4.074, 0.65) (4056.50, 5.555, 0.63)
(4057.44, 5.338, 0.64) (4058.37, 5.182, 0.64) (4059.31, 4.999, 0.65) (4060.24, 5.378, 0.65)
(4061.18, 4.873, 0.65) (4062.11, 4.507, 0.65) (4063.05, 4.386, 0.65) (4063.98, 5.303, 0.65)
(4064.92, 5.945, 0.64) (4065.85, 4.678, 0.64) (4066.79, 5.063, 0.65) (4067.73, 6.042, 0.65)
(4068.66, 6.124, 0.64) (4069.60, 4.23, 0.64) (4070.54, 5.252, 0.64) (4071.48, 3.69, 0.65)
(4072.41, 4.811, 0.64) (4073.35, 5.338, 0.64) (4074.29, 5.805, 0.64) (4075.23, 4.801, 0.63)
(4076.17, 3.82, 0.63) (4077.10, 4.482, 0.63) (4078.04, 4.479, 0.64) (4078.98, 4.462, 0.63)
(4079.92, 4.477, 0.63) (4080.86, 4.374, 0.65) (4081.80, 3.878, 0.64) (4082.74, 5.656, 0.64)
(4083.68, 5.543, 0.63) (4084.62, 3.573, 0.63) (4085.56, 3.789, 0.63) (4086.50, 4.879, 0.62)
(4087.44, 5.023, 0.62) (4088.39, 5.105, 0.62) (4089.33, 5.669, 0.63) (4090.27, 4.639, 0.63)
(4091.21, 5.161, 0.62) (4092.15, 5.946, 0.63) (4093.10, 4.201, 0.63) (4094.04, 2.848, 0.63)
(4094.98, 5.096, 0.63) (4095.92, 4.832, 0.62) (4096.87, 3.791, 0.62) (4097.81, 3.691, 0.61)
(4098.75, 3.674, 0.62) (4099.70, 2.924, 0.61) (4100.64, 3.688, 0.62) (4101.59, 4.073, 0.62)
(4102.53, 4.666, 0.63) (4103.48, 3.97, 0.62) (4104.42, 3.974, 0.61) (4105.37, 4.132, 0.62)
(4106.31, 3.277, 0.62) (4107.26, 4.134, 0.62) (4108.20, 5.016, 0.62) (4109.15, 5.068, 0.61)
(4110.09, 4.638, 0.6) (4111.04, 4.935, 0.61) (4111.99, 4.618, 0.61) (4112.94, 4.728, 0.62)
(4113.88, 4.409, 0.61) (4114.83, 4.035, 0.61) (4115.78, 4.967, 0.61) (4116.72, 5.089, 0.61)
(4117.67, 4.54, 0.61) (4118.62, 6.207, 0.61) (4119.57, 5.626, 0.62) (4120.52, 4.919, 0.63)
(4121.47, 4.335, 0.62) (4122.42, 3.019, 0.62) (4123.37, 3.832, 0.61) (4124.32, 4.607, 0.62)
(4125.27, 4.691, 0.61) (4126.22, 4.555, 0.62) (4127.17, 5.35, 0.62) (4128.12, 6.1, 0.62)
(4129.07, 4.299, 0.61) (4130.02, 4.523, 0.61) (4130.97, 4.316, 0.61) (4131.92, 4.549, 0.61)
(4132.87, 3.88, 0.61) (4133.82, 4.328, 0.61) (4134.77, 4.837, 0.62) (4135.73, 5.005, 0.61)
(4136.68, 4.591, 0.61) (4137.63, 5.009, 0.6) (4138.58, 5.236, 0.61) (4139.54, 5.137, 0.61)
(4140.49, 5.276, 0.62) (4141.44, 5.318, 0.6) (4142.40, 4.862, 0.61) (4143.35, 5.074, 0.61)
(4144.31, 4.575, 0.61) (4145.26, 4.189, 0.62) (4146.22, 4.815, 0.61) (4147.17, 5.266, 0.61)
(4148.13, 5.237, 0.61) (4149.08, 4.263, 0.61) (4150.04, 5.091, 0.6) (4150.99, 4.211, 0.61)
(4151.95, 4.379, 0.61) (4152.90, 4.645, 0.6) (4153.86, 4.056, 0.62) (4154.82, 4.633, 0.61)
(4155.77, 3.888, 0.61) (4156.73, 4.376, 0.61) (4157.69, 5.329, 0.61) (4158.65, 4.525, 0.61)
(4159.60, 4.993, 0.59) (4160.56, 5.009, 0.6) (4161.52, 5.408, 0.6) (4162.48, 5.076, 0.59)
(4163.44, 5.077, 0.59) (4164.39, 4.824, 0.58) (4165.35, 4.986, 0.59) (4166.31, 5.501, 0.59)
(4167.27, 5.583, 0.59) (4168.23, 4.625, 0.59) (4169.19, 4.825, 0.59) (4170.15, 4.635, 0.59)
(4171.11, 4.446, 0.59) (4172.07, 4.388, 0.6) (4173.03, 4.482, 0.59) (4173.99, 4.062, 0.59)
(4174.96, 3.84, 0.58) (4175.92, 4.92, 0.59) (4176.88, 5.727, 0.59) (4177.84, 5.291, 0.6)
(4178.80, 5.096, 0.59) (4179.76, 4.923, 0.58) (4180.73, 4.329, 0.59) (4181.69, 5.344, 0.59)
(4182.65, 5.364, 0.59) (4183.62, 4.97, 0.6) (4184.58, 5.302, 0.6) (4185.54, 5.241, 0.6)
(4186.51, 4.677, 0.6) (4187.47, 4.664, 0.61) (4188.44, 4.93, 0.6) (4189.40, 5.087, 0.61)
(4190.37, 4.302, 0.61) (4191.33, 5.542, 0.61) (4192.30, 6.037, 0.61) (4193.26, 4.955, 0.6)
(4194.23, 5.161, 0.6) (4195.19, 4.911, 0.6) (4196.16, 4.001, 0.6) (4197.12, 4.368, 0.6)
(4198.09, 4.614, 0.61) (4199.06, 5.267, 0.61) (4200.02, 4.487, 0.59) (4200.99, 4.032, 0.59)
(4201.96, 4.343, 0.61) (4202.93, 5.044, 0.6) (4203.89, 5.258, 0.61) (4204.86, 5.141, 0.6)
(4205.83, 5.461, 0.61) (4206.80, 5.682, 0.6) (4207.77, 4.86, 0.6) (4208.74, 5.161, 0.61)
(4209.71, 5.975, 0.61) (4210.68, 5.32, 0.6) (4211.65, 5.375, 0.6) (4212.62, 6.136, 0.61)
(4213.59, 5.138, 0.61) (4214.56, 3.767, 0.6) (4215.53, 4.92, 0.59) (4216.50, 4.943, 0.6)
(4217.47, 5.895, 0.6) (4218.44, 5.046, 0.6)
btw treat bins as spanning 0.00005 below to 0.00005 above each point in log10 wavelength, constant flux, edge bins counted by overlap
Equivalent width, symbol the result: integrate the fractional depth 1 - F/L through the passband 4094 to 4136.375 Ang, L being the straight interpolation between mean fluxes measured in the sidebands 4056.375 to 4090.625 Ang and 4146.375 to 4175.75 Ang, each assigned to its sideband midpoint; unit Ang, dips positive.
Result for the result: 3.1 Ang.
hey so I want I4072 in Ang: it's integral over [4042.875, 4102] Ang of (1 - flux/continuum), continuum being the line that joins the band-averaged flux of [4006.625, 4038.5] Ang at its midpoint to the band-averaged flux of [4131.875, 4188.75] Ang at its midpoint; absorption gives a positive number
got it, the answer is 1.8 Ang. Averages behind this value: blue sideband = 4.83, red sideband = 4.82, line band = 4.69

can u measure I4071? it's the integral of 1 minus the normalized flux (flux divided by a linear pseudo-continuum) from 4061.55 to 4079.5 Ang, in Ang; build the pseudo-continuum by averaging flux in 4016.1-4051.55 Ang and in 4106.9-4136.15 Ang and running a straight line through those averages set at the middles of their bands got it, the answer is -0.8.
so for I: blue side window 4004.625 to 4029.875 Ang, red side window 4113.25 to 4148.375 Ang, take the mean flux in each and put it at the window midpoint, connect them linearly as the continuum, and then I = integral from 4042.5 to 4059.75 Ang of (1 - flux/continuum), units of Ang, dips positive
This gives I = 0.4 Ang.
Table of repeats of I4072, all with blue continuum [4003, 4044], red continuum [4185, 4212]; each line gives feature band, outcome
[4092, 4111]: 3.02 Ang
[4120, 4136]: 1.39 Ang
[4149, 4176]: 1.55 Ang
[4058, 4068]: -0.33 Ang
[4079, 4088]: 0.68 Ang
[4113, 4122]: 0.14 Ang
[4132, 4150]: 0.52 Ang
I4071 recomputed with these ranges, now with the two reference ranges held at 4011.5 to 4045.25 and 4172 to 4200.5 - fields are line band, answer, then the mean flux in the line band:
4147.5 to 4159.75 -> 0.8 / 4.58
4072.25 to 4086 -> 0.8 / 4.62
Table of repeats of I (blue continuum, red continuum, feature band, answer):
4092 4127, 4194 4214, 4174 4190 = -0.21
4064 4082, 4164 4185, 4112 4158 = 1.53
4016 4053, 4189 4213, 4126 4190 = 1.90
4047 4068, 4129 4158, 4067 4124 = 2.66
